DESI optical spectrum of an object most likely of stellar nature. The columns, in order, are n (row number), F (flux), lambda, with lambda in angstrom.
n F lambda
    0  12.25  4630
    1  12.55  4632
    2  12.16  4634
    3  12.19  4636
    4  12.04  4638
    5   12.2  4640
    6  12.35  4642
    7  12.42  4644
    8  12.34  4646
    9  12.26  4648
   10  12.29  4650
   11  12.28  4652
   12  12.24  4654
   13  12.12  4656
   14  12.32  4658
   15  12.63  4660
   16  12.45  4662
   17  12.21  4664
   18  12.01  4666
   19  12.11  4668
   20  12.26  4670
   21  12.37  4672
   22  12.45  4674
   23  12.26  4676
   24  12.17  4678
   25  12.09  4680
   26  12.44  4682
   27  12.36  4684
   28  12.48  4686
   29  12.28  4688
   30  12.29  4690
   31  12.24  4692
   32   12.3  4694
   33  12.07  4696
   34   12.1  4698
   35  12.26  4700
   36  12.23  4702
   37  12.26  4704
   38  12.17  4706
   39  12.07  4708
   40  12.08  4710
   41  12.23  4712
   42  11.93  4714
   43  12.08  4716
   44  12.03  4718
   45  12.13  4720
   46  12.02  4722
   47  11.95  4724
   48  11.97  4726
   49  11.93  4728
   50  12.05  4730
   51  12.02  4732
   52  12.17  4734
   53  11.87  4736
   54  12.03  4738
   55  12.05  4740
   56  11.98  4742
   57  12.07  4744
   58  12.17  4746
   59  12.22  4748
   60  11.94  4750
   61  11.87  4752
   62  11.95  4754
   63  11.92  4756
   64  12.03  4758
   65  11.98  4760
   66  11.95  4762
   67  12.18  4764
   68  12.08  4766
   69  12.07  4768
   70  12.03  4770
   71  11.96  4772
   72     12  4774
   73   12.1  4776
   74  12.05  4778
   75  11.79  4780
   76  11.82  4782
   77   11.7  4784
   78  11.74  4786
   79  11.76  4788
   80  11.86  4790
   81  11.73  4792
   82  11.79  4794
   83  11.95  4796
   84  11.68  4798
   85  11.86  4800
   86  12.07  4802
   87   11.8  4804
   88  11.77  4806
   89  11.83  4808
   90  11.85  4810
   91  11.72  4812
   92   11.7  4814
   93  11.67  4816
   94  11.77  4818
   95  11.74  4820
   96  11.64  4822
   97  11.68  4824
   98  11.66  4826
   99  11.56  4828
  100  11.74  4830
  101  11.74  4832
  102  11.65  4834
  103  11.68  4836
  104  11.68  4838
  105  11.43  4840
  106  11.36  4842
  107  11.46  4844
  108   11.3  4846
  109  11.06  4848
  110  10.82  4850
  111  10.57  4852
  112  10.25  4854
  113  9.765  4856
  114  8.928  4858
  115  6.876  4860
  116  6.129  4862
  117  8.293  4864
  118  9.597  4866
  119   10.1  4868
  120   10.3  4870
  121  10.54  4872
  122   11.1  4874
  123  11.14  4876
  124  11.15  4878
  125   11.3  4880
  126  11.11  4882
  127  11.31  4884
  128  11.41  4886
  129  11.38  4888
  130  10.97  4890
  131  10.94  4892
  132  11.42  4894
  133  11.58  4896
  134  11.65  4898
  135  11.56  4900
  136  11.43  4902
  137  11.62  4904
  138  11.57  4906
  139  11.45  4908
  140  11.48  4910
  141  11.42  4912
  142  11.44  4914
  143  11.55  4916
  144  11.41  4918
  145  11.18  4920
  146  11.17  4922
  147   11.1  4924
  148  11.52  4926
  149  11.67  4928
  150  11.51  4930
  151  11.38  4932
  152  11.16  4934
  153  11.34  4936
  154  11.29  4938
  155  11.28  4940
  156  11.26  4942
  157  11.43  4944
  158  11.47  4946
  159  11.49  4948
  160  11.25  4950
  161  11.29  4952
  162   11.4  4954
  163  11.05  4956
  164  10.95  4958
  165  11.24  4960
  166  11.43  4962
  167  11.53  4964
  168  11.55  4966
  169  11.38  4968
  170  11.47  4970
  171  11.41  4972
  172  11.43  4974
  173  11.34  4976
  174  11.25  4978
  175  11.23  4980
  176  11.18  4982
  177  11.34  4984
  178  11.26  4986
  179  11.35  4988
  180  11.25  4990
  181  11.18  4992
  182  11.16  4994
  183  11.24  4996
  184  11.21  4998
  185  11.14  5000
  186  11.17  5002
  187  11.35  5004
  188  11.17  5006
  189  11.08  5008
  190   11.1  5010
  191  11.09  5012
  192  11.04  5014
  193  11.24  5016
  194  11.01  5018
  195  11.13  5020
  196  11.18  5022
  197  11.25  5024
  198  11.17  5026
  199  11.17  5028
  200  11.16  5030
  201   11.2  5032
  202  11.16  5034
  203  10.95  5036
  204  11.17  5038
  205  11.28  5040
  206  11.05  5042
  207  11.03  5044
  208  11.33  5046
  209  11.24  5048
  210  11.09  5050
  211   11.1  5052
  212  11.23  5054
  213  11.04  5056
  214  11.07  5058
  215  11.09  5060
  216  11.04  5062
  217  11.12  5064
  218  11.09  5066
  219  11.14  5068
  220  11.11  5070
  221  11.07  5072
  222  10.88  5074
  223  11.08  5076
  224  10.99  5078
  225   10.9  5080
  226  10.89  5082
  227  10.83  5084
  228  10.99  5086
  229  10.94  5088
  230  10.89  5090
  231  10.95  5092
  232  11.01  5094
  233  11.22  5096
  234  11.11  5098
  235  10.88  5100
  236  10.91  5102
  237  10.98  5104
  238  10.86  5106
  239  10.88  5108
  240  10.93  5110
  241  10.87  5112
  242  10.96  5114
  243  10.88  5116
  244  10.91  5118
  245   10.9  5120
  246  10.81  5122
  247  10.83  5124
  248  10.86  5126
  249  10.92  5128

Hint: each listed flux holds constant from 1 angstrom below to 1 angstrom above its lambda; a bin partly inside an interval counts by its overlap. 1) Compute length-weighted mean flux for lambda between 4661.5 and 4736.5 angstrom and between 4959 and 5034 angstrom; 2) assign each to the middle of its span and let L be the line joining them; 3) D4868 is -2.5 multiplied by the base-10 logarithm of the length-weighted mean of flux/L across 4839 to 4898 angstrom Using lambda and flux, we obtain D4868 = 0.11 mag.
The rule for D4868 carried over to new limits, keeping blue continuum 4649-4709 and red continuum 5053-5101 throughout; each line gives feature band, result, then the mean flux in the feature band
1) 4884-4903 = 0.02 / 11.4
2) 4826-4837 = 0.01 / 11.7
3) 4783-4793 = 0.01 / 11.8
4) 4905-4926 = 0.01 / 11.4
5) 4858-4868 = 0.40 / 8.08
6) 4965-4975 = -0.01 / 11.4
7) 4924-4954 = 0.01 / 11.4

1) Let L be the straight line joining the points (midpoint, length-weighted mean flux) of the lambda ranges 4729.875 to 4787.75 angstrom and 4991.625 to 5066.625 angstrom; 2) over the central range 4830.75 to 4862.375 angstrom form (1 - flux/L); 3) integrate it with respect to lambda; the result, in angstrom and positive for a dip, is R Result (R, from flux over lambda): 3.25 angstrom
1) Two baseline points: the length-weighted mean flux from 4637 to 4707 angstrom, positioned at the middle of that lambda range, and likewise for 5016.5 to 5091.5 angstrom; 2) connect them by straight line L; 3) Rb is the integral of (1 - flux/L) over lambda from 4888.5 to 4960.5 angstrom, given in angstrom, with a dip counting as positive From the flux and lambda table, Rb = 0.8 angstrom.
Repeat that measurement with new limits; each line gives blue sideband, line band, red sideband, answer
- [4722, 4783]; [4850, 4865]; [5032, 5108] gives 3.7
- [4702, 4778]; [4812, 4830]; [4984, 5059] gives 0.2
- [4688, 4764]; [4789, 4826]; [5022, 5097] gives 0.2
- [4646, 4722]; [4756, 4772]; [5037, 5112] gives -0.1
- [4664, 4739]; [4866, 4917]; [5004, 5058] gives 1.6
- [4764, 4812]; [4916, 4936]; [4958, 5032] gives 0.2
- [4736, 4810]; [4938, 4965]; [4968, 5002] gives 0.2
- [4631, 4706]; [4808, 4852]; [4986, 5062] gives 0.8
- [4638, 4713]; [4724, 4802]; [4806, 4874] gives -3.2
